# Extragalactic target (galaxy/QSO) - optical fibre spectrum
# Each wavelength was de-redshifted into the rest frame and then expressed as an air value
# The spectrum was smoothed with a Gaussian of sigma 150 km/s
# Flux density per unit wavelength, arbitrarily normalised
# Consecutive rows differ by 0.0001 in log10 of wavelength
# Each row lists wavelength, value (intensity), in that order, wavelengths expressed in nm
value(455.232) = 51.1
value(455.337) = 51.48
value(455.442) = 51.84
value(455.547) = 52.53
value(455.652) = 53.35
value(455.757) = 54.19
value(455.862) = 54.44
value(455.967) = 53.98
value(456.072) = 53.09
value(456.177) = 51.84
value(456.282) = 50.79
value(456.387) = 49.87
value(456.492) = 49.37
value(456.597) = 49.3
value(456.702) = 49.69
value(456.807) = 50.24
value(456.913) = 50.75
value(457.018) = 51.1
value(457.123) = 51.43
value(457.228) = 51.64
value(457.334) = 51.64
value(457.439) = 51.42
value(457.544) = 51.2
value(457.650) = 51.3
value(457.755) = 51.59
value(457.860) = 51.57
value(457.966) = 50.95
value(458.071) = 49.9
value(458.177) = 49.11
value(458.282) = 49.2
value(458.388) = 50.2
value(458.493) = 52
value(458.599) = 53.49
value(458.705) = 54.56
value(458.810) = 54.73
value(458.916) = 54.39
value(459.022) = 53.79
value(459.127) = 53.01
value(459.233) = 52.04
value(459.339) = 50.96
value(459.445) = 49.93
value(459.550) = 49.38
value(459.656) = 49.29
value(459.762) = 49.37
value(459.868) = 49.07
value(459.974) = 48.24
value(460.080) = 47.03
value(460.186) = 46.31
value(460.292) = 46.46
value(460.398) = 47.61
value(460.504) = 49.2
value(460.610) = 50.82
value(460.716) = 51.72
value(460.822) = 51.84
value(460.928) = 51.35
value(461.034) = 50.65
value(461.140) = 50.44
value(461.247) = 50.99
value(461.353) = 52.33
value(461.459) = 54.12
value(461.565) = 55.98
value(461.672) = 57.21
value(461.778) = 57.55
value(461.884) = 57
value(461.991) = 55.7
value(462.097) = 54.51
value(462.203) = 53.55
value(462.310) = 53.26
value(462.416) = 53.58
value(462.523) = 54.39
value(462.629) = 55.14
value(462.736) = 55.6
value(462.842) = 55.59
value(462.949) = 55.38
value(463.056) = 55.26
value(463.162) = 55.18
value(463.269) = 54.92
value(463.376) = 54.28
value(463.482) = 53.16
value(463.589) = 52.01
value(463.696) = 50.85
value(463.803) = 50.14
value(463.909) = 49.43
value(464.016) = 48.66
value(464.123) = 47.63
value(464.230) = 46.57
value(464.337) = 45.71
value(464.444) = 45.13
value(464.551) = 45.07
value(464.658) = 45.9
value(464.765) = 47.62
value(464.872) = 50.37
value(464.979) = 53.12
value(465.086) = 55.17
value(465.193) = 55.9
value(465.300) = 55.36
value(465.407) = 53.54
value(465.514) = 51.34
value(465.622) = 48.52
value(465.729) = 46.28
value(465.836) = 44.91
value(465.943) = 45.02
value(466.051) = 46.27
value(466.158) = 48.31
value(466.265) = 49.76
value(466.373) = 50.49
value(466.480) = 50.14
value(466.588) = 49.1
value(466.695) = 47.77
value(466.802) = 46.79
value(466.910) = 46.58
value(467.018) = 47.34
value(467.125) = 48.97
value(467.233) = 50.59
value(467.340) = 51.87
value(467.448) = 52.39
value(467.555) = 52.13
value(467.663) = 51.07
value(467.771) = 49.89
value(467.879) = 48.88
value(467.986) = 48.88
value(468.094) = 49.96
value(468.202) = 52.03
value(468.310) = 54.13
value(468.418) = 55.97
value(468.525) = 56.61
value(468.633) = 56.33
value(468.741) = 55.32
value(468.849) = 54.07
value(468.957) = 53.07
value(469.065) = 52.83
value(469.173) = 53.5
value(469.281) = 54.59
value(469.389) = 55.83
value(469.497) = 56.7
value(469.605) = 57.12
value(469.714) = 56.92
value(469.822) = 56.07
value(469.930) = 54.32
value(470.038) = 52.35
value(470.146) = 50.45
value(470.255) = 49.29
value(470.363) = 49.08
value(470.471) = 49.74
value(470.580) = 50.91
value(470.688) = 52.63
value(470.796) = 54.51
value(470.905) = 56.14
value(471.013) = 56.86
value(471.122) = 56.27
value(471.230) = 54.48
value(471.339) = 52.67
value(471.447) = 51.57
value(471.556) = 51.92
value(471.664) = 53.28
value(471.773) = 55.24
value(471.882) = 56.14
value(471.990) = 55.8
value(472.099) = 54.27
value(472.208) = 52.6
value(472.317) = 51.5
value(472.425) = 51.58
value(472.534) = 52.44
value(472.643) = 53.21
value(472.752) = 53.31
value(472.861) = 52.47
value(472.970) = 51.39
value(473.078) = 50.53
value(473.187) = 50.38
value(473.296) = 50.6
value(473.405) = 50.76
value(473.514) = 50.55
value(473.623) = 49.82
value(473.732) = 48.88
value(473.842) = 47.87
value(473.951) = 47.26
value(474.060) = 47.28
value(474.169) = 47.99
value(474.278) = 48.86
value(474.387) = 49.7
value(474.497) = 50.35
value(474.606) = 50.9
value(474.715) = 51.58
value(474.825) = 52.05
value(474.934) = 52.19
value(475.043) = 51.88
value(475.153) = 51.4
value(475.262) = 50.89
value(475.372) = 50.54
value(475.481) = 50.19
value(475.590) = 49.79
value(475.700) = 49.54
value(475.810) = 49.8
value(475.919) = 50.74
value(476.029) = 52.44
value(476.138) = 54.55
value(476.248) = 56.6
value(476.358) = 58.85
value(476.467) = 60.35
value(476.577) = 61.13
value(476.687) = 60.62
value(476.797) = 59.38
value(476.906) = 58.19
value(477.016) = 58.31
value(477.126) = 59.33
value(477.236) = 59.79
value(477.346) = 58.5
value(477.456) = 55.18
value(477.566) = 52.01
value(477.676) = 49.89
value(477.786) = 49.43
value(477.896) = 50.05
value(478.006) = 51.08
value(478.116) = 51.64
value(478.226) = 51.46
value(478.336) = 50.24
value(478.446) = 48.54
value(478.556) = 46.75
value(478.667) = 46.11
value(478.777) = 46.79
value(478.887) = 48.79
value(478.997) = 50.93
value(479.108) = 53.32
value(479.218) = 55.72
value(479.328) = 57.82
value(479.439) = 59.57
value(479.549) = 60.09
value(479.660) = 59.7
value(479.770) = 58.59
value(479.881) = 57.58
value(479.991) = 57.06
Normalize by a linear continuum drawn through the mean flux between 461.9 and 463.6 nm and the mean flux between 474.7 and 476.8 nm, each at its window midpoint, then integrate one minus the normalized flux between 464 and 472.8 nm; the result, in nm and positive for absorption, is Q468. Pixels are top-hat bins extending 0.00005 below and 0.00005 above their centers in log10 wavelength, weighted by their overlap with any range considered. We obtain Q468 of 0.41 nm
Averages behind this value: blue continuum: 54.6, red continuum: 53.6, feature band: 51.6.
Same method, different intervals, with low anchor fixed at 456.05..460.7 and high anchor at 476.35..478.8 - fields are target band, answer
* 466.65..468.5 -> 0.07 nm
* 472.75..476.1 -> 0.20 nm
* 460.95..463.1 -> -0.13 nm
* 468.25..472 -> -0.09 nm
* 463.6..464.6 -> 0.07 nm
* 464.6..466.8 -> 0.10 nm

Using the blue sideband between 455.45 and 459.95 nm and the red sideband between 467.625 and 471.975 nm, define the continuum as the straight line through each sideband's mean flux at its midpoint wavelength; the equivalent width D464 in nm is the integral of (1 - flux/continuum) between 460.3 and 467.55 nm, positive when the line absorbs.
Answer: 0.18 nm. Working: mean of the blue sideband 51.4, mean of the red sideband 53.5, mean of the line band 51.2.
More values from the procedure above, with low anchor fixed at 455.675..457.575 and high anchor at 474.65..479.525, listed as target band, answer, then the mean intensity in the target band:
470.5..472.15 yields -0.04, 54.1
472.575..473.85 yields 0.05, 50.9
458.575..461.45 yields 0.06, 50.7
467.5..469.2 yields -0.01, 52.8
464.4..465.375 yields 0.03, 50.6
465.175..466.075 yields 0.05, 49.5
